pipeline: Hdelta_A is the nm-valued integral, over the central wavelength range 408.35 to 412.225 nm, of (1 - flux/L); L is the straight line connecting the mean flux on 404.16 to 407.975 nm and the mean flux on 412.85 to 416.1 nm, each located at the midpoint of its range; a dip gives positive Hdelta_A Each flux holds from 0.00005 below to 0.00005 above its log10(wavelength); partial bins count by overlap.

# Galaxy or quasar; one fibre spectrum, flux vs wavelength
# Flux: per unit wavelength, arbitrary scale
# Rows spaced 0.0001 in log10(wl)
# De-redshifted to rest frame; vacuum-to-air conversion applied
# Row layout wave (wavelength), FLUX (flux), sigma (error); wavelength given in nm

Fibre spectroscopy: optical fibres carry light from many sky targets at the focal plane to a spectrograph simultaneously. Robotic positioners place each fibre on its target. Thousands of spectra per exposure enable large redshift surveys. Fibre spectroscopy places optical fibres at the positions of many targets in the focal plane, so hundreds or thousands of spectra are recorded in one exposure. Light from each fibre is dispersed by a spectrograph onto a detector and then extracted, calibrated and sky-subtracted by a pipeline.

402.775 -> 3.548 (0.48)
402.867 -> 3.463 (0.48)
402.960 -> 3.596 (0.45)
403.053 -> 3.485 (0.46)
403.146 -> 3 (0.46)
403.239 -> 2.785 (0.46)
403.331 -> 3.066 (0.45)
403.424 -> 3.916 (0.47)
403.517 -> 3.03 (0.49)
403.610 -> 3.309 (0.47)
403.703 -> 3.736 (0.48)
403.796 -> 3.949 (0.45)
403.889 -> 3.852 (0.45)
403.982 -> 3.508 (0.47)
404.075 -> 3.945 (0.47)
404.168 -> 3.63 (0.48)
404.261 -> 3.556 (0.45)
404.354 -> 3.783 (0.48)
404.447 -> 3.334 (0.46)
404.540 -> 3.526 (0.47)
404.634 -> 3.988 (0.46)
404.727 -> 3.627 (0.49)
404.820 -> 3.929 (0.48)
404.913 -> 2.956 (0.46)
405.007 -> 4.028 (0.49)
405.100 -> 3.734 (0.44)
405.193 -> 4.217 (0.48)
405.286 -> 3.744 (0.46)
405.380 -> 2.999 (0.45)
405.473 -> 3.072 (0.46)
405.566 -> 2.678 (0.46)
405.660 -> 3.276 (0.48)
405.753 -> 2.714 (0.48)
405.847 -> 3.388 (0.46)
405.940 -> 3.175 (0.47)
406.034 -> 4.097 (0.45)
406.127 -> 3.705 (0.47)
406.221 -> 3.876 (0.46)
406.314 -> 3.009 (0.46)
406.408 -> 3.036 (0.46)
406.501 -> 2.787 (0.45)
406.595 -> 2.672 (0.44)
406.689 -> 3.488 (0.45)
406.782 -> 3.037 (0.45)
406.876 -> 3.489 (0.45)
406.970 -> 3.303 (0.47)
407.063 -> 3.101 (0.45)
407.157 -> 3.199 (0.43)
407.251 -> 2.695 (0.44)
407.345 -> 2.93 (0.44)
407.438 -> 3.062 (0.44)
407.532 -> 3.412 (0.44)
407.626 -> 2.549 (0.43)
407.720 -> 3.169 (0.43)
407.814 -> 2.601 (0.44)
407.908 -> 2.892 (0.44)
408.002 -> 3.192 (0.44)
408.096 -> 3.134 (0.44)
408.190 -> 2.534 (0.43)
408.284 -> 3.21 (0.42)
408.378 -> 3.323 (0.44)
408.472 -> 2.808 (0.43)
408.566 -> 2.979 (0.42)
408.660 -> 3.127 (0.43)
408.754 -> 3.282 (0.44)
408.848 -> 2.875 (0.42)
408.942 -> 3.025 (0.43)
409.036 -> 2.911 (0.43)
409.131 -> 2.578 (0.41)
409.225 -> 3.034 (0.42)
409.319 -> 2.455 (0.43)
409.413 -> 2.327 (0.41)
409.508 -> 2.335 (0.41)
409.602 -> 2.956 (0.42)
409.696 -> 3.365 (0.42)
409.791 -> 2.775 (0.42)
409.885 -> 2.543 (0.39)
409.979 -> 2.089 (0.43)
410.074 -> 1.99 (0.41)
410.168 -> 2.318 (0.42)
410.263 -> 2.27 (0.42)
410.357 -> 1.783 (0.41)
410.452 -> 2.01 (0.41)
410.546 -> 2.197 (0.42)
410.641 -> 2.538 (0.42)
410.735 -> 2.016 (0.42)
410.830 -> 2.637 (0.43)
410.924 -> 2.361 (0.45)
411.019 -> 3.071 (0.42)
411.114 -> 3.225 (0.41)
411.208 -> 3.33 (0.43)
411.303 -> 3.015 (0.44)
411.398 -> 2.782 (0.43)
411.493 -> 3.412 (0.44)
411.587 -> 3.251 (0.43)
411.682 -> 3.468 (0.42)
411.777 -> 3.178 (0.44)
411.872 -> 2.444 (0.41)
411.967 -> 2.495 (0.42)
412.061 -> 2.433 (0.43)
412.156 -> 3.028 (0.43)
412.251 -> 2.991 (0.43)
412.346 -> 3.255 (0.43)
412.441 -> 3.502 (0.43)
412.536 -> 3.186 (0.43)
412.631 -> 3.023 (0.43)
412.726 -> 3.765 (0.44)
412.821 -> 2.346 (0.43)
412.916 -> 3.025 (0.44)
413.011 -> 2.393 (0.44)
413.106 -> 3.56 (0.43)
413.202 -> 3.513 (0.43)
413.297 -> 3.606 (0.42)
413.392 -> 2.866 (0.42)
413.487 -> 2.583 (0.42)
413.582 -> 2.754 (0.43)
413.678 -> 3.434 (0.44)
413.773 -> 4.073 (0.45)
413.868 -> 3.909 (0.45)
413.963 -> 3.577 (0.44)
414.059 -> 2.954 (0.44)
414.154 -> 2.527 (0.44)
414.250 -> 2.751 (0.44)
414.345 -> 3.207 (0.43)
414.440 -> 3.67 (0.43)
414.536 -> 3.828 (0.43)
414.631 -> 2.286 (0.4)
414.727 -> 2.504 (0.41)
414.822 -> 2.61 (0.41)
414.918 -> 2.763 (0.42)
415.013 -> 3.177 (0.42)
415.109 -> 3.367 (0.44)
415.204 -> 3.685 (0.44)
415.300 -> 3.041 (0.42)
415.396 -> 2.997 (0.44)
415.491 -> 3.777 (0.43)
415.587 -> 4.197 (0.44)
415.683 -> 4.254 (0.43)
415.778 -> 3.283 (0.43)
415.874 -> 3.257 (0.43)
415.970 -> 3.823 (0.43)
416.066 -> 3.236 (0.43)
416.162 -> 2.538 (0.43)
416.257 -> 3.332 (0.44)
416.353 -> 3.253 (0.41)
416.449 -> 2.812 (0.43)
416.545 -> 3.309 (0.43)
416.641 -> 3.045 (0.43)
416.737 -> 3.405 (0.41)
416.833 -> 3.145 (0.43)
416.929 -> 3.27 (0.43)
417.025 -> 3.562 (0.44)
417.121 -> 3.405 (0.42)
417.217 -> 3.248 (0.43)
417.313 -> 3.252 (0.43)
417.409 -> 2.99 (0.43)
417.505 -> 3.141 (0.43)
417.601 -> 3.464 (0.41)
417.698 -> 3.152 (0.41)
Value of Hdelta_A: 0.64 nm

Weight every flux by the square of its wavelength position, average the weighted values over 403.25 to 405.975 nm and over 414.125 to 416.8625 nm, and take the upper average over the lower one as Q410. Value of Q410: 1.0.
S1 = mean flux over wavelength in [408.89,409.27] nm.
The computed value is 2.88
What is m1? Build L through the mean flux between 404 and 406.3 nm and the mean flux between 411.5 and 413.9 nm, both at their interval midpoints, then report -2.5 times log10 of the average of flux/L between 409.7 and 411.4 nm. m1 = 0.28 mag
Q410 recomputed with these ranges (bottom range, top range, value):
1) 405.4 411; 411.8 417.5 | 1.14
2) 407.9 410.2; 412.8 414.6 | 1.16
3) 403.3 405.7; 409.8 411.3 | 0.71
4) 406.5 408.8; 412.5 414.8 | 1.06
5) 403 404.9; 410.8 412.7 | 0.89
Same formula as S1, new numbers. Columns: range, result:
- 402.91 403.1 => 3.53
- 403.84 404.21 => 3.74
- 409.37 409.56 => 2.34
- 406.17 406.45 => 3.31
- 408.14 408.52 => 2.97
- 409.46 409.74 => 2.88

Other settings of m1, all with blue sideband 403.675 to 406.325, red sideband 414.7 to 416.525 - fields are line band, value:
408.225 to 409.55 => 0.20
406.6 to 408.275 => 0.15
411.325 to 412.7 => 0.11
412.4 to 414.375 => 0.05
